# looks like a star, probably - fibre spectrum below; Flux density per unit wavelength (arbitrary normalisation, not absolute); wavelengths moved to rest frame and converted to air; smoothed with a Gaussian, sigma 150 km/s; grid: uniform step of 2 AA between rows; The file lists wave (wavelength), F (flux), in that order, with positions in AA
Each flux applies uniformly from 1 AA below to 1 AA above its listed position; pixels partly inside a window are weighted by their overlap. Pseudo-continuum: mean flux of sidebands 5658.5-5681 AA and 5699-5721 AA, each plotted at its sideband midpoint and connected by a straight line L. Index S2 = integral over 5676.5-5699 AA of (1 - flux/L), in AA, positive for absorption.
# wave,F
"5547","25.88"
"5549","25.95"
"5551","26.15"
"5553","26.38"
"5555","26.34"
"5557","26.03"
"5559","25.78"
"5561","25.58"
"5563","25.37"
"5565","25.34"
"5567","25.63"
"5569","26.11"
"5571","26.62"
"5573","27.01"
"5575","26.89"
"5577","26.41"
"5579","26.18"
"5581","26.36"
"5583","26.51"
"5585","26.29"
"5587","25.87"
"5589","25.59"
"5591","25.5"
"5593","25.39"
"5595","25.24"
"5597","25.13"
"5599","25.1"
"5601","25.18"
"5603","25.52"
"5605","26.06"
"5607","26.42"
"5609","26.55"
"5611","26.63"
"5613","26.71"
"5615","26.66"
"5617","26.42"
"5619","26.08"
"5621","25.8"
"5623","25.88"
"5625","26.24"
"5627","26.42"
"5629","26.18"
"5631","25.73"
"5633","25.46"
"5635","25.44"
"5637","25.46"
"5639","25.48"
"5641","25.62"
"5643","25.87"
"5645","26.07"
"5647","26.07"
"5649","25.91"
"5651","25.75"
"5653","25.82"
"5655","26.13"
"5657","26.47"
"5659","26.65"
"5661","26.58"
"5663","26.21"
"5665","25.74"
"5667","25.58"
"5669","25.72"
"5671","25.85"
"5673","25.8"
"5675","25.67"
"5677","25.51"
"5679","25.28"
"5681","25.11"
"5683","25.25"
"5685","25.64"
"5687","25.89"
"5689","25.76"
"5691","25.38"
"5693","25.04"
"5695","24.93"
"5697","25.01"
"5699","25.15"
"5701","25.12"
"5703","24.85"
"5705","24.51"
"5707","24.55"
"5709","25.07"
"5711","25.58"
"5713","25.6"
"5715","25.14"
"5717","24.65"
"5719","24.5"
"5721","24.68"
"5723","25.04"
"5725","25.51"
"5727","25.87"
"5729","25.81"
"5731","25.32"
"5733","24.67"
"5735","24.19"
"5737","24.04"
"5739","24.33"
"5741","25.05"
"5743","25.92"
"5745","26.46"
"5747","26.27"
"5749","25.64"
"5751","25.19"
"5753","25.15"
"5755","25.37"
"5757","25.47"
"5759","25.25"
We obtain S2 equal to 0.1 AA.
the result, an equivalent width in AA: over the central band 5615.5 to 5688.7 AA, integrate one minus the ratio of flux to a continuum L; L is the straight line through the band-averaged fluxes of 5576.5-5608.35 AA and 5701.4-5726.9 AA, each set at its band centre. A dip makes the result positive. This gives -1.3 AA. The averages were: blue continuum 25.8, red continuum 25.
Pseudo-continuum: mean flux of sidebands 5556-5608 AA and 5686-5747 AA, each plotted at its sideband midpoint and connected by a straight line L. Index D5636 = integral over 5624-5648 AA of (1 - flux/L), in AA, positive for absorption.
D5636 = -0.2 AA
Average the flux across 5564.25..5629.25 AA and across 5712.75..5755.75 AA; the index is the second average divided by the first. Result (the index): 0.97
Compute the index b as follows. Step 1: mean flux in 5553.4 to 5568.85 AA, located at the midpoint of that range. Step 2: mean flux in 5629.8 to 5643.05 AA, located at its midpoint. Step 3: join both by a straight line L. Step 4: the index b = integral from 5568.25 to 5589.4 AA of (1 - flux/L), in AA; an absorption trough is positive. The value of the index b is -0.5 AA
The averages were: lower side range 25.8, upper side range 25.6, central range 26.4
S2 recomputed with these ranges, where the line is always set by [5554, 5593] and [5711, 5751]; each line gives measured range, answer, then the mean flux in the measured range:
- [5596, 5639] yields -0.2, 25.9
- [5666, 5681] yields 0.0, 25.6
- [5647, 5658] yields -0.2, 26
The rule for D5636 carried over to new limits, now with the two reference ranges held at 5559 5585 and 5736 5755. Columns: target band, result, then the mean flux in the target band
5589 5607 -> 0.4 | 25.5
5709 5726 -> 0.3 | 25.1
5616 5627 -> -0.1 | 26.1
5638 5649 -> 0.0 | 25.8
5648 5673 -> -0.3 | 26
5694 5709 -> 0.4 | 24.9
